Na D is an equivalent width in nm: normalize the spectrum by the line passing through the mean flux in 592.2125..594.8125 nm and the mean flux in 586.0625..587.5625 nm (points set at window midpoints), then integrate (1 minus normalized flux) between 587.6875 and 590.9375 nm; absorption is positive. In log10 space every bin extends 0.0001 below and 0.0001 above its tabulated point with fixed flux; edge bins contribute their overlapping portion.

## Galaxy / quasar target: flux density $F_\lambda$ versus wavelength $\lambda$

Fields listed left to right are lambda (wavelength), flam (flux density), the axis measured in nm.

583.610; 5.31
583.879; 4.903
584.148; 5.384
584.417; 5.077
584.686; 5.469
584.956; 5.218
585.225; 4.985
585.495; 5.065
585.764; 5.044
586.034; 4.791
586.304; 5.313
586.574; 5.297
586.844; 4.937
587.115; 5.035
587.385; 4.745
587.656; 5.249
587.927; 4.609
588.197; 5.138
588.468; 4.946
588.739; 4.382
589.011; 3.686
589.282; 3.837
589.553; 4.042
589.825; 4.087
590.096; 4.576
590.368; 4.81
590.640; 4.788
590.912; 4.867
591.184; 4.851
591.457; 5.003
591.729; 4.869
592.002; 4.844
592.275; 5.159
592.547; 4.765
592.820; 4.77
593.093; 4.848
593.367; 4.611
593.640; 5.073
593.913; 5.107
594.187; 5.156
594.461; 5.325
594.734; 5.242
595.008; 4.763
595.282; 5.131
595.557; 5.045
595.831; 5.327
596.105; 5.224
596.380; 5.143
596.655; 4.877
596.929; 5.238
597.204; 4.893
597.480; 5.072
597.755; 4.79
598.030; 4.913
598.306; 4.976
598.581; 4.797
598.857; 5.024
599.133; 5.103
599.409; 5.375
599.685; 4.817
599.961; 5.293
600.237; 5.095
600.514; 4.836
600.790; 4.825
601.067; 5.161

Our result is 0.348 nm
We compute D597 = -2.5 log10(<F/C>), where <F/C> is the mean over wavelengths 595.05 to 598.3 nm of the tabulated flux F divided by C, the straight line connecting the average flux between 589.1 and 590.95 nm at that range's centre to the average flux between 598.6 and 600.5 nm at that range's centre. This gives -0.04 mag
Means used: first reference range 4.39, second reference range 5.08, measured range 5.05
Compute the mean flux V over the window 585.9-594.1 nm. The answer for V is 4.77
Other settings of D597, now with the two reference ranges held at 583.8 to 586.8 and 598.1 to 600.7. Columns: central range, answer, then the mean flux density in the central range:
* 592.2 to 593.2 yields 0.045 mag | 4.87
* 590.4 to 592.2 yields 0.047 mag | 4.87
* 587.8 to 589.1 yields 0.119 mag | 4.58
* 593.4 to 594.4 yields -0.001 mag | 5.08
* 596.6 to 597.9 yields 0.014 mag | 4.98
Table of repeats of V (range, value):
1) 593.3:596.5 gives 5.11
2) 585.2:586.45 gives 5.05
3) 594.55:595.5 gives 5.06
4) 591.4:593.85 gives 4.89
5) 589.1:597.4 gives 4.87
